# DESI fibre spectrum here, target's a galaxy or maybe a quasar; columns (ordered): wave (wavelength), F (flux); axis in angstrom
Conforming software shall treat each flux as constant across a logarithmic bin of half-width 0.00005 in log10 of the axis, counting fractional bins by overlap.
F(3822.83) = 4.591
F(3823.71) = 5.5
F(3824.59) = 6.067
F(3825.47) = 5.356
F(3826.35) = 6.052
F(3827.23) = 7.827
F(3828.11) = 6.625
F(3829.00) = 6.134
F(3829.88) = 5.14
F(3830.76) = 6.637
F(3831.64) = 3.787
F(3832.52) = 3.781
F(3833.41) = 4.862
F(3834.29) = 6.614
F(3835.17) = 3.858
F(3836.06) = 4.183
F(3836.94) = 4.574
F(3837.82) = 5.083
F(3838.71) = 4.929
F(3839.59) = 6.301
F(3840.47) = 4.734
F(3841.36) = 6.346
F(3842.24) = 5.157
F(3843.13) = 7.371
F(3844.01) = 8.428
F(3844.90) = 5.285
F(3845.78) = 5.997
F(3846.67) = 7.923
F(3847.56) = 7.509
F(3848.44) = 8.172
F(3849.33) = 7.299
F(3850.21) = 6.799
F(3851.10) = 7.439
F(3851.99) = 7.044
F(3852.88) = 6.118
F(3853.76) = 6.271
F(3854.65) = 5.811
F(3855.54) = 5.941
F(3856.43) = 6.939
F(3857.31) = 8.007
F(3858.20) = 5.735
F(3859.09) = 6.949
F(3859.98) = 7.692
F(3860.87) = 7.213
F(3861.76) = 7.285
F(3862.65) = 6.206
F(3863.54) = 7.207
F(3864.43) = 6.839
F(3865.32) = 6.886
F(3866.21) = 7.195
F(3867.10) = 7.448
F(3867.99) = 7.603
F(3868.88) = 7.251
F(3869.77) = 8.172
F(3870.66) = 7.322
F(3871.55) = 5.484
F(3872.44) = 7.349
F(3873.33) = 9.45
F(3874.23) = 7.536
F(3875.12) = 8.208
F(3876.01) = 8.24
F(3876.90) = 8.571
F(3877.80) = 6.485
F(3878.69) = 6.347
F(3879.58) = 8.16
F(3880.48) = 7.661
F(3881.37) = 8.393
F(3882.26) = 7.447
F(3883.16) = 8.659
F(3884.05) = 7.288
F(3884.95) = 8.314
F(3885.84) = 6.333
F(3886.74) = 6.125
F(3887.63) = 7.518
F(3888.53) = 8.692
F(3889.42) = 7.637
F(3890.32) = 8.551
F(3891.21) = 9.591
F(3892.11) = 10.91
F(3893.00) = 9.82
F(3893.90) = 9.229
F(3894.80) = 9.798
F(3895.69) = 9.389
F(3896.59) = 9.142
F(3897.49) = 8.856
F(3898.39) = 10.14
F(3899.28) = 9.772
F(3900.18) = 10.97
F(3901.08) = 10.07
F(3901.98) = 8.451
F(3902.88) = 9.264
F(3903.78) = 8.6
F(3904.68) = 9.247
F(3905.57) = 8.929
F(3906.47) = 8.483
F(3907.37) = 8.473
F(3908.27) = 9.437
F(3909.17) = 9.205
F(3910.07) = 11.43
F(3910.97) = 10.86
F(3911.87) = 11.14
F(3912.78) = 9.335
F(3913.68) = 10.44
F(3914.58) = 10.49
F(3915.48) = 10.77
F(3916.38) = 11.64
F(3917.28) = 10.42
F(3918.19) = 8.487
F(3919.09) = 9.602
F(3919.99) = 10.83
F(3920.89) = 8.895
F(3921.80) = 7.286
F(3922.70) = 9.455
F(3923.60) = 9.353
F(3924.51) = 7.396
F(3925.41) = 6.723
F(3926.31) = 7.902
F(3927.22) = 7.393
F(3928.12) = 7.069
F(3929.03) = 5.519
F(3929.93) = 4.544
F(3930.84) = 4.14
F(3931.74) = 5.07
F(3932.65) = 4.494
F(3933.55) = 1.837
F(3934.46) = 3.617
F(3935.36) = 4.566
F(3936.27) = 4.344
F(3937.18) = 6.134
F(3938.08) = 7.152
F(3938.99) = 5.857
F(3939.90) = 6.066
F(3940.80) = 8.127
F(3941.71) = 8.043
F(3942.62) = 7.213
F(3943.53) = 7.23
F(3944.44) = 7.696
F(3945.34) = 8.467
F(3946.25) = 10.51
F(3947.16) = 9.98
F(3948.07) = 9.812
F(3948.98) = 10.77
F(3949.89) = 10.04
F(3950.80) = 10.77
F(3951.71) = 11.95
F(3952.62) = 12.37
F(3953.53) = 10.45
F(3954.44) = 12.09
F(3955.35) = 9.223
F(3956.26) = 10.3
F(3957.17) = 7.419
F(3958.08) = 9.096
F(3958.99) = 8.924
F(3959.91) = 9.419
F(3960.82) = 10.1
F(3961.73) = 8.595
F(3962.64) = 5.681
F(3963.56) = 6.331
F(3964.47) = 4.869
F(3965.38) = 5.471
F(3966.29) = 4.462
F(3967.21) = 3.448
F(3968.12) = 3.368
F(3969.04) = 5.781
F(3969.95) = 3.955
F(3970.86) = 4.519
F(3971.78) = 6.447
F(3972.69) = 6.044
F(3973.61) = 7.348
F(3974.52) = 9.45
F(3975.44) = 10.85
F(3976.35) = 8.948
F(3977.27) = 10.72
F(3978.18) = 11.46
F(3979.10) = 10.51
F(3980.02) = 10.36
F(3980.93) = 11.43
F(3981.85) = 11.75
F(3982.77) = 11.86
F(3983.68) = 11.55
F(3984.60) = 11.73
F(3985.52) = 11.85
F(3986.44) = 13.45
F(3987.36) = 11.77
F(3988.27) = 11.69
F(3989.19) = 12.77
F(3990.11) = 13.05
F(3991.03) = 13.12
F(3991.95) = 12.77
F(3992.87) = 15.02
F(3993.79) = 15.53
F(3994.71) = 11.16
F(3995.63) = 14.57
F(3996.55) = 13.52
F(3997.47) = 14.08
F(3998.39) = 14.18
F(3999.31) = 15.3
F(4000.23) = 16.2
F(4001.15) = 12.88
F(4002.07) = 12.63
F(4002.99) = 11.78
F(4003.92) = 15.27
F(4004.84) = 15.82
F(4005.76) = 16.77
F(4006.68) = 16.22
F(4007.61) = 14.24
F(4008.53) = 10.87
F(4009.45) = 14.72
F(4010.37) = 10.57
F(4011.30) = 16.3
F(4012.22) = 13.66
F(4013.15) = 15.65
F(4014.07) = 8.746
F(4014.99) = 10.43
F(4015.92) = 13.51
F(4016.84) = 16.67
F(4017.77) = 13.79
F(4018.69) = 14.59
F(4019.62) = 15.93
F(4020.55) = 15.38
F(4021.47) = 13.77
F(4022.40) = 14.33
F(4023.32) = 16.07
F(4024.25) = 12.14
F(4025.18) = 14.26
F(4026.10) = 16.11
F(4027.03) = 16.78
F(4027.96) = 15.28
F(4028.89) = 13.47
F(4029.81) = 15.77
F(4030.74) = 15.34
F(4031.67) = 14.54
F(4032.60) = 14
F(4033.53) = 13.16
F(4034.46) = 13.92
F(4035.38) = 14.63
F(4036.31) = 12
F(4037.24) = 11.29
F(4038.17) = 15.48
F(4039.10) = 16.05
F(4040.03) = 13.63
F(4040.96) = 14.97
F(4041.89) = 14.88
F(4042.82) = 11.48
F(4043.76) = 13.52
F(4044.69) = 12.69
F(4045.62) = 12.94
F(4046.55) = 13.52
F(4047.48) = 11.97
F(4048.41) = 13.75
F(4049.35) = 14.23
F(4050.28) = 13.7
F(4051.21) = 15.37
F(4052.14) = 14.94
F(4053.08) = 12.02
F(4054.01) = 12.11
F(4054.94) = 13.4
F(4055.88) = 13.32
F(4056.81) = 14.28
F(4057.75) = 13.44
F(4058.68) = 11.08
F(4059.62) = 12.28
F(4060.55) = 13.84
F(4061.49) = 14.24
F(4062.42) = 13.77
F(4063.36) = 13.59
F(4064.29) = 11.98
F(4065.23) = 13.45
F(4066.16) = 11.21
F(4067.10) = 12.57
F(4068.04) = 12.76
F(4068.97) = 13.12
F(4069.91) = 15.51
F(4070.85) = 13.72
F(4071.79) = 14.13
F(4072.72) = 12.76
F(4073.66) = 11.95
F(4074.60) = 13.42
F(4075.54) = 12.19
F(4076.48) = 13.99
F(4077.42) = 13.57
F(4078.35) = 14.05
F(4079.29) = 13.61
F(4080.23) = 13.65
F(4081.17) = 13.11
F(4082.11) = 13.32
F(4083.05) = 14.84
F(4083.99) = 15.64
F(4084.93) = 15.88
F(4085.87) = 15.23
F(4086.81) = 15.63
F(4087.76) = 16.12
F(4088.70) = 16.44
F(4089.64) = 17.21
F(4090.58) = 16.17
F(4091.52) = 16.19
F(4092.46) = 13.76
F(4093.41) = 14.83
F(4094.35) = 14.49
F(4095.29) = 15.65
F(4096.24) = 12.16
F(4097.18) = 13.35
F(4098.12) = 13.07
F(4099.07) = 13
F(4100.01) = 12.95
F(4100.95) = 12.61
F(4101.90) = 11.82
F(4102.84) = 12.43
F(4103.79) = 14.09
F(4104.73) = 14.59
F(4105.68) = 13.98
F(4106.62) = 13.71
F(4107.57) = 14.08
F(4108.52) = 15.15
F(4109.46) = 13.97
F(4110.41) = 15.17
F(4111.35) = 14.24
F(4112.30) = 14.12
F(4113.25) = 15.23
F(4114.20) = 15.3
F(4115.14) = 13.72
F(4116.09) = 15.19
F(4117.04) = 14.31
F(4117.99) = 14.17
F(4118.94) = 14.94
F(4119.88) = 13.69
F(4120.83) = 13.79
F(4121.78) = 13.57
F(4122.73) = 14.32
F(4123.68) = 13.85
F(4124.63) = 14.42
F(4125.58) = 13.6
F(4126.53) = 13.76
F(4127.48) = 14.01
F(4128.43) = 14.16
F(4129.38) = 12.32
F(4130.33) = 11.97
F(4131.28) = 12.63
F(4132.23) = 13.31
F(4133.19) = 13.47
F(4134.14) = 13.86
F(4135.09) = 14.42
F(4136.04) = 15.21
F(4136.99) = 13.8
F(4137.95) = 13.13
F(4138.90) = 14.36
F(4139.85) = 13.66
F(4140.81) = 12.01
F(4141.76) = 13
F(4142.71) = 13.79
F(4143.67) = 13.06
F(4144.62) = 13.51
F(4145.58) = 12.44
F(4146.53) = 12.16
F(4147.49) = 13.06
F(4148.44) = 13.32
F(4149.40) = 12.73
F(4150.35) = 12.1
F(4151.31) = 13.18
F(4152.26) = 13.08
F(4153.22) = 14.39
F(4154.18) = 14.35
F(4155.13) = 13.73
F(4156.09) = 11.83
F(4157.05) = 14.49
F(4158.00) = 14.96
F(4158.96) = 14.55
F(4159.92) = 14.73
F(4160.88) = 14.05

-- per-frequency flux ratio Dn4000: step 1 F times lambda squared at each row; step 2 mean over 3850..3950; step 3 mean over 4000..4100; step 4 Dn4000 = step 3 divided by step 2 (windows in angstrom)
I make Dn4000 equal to 1.9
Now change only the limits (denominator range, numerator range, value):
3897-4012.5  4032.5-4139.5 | 1.52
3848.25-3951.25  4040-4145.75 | 1.90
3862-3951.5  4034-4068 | 1.76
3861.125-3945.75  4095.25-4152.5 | 1.90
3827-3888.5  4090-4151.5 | 2.32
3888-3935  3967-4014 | 1.43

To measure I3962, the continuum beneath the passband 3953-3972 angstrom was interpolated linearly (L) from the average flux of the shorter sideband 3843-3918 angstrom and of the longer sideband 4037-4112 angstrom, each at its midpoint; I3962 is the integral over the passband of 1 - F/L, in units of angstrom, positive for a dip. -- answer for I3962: 6.1 angstrom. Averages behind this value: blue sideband 8.2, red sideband 13.8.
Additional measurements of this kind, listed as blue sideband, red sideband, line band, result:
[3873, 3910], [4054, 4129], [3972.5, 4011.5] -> -4.46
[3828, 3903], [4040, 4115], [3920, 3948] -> 7.59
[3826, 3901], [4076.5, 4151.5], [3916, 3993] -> 9.22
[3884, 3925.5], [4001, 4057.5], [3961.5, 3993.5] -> 7.54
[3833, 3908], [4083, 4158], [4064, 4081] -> -0.66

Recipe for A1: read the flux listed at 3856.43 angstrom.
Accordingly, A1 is 6.939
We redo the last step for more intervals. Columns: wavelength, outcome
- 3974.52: 9.45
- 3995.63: 14.57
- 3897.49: 8.856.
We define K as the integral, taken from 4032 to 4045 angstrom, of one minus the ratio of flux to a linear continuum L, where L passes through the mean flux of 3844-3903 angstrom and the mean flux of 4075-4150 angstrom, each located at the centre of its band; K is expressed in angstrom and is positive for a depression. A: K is -1.8 angstrom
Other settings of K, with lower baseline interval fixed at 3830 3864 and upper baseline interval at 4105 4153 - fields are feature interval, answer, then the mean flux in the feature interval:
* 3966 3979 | 3.5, 7.05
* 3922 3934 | 3.0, 6.25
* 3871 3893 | -2.3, 7.91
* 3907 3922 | -3.6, 9.97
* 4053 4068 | -1.3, 12.9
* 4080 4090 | -2.1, 15.2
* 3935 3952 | 1.4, 8.13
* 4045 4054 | -1.5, 13.5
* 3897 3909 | -2.4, 9.28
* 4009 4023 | -4.1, 13.9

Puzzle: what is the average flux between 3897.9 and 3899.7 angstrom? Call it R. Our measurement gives 9.96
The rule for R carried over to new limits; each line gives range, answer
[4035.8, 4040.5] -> 13.7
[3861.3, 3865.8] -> 6.88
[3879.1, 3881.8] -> 8.05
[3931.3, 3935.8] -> 3.91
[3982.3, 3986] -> 11.7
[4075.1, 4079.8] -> 13.5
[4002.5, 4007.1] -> 15.1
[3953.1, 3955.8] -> 10.6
